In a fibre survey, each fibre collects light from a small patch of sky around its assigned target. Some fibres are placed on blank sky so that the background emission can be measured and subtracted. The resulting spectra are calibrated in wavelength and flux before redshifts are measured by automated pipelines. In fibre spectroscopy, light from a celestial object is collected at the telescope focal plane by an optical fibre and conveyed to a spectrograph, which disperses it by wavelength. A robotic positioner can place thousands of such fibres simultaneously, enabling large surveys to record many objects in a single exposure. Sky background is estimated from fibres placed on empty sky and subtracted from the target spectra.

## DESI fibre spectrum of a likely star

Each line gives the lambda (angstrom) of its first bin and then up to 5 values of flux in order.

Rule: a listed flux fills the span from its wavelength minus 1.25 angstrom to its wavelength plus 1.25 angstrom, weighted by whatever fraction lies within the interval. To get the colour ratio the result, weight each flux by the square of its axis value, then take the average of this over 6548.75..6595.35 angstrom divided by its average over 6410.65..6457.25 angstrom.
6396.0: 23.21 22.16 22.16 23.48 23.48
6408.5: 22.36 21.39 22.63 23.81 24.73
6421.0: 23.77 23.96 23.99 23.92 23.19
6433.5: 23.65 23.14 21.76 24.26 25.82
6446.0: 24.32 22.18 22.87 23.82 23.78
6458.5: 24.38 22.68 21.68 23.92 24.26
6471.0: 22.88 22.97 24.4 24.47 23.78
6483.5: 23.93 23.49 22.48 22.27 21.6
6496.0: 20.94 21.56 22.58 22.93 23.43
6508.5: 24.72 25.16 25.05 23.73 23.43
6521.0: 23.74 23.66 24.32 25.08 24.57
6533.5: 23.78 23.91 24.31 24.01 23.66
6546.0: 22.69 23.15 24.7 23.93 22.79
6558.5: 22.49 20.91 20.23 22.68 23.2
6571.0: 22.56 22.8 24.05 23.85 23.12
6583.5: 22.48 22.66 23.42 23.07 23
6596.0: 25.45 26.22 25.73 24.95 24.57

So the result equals 1.01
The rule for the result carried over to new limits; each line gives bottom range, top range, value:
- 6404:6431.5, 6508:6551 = 1.06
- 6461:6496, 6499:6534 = 1.05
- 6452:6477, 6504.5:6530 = 1.05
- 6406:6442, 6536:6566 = 1.03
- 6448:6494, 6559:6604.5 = 1.04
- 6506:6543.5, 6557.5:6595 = 0.95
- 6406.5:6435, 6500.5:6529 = 1.06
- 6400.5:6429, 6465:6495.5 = 1.02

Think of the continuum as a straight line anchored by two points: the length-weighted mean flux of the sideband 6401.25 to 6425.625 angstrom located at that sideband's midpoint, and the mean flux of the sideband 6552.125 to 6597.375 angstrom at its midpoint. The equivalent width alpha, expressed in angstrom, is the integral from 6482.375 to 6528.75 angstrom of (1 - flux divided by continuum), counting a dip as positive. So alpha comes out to -0.5 angstrom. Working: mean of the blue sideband 23.3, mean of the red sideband 22.9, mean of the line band 23.3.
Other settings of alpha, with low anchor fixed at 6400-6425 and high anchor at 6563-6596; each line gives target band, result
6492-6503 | 0.6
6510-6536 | -1.3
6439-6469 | -0.6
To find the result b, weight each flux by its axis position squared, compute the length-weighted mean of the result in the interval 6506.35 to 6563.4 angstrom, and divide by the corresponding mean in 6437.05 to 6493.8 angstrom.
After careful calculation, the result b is 1.04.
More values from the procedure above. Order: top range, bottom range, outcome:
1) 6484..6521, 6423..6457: 1.00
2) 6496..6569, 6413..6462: 1.02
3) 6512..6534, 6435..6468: 1.05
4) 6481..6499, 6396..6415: 1.02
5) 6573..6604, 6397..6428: 1.09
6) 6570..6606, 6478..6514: 1.06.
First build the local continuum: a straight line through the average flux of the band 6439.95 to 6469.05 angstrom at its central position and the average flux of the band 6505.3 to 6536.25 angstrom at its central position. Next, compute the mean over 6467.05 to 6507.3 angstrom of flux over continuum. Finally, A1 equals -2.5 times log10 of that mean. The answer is 0.043 mag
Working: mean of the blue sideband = 23.6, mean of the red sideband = 24.2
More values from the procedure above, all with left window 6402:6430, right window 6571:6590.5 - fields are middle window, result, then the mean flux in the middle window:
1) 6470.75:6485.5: -0.02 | 23.8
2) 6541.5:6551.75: -0.02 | 23.5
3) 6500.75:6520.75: -0.03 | 23.9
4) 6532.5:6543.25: -0.03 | 24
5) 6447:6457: 0.01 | 23.2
